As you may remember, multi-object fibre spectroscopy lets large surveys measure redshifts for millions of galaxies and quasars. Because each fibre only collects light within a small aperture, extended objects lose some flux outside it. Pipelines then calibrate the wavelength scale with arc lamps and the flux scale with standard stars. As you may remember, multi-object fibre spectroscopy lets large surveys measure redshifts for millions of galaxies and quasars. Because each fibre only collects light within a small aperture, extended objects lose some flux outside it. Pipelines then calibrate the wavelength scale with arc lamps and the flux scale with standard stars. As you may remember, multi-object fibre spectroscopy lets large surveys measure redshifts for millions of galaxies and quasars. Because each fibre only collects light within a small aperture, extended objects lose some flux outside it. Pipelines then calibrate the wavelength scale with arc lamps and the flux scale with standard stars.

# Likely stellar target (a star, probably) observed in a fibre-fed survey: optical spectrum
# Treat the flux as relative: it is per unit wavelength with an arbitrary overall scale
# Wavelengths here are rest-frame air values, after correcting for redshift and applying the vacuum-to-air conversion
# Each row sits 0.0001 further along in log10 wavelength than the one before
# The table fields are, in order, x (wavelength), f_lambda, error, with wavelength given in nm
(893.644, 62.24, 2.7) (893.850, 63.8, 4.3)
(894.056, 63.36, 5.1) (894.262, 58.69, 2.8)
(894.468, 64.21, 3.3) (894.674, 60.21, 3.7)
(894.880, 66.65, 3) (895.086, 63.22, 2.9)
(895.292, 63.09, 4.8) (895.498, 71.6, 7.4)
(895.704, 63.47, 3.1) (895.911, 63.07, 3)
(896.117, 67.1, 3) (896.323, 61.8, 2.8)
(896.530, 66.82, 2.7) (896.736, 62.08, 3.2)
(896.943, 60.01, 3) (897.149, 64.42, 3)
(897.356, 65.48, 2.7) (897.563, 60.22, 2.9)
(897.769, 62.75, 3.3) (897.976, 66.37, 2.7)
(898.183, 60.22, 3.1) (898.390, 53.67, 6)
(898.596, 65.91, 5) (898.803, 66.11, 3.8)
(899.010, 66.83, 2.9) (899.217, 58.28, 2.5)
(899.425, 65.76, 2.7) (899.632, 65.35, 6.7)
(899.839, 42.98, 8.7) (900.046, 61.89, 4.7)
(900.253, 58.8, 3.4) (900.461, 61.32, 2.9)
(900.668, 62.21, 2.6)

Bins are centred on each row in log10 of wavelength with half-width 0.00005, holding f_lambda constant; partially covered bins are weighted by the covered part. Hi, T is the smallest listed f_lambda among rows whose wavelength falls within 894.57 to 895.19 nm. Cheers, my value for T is 60.21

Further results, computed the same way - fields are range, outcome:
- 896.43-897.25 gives 60.01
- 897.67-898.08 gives 62.75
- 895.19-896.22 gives 63.07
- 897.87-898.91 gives 53.67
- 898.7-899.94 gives 42.98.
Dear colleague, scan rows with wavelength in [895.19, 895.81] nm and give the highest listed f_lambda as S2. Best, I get 71.6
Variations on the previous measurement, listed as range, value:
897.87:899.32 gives 66.83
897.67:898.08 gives 66.37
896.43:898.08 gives 66.82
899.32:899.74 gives 65.76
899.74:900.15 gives 61.89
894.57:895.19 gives 66.65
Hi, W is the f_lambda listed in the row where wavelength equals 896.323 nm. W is 61.8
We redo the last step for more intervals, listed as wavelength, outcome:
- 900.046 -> 61.89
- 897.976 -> 66.37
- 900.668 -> 62.21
